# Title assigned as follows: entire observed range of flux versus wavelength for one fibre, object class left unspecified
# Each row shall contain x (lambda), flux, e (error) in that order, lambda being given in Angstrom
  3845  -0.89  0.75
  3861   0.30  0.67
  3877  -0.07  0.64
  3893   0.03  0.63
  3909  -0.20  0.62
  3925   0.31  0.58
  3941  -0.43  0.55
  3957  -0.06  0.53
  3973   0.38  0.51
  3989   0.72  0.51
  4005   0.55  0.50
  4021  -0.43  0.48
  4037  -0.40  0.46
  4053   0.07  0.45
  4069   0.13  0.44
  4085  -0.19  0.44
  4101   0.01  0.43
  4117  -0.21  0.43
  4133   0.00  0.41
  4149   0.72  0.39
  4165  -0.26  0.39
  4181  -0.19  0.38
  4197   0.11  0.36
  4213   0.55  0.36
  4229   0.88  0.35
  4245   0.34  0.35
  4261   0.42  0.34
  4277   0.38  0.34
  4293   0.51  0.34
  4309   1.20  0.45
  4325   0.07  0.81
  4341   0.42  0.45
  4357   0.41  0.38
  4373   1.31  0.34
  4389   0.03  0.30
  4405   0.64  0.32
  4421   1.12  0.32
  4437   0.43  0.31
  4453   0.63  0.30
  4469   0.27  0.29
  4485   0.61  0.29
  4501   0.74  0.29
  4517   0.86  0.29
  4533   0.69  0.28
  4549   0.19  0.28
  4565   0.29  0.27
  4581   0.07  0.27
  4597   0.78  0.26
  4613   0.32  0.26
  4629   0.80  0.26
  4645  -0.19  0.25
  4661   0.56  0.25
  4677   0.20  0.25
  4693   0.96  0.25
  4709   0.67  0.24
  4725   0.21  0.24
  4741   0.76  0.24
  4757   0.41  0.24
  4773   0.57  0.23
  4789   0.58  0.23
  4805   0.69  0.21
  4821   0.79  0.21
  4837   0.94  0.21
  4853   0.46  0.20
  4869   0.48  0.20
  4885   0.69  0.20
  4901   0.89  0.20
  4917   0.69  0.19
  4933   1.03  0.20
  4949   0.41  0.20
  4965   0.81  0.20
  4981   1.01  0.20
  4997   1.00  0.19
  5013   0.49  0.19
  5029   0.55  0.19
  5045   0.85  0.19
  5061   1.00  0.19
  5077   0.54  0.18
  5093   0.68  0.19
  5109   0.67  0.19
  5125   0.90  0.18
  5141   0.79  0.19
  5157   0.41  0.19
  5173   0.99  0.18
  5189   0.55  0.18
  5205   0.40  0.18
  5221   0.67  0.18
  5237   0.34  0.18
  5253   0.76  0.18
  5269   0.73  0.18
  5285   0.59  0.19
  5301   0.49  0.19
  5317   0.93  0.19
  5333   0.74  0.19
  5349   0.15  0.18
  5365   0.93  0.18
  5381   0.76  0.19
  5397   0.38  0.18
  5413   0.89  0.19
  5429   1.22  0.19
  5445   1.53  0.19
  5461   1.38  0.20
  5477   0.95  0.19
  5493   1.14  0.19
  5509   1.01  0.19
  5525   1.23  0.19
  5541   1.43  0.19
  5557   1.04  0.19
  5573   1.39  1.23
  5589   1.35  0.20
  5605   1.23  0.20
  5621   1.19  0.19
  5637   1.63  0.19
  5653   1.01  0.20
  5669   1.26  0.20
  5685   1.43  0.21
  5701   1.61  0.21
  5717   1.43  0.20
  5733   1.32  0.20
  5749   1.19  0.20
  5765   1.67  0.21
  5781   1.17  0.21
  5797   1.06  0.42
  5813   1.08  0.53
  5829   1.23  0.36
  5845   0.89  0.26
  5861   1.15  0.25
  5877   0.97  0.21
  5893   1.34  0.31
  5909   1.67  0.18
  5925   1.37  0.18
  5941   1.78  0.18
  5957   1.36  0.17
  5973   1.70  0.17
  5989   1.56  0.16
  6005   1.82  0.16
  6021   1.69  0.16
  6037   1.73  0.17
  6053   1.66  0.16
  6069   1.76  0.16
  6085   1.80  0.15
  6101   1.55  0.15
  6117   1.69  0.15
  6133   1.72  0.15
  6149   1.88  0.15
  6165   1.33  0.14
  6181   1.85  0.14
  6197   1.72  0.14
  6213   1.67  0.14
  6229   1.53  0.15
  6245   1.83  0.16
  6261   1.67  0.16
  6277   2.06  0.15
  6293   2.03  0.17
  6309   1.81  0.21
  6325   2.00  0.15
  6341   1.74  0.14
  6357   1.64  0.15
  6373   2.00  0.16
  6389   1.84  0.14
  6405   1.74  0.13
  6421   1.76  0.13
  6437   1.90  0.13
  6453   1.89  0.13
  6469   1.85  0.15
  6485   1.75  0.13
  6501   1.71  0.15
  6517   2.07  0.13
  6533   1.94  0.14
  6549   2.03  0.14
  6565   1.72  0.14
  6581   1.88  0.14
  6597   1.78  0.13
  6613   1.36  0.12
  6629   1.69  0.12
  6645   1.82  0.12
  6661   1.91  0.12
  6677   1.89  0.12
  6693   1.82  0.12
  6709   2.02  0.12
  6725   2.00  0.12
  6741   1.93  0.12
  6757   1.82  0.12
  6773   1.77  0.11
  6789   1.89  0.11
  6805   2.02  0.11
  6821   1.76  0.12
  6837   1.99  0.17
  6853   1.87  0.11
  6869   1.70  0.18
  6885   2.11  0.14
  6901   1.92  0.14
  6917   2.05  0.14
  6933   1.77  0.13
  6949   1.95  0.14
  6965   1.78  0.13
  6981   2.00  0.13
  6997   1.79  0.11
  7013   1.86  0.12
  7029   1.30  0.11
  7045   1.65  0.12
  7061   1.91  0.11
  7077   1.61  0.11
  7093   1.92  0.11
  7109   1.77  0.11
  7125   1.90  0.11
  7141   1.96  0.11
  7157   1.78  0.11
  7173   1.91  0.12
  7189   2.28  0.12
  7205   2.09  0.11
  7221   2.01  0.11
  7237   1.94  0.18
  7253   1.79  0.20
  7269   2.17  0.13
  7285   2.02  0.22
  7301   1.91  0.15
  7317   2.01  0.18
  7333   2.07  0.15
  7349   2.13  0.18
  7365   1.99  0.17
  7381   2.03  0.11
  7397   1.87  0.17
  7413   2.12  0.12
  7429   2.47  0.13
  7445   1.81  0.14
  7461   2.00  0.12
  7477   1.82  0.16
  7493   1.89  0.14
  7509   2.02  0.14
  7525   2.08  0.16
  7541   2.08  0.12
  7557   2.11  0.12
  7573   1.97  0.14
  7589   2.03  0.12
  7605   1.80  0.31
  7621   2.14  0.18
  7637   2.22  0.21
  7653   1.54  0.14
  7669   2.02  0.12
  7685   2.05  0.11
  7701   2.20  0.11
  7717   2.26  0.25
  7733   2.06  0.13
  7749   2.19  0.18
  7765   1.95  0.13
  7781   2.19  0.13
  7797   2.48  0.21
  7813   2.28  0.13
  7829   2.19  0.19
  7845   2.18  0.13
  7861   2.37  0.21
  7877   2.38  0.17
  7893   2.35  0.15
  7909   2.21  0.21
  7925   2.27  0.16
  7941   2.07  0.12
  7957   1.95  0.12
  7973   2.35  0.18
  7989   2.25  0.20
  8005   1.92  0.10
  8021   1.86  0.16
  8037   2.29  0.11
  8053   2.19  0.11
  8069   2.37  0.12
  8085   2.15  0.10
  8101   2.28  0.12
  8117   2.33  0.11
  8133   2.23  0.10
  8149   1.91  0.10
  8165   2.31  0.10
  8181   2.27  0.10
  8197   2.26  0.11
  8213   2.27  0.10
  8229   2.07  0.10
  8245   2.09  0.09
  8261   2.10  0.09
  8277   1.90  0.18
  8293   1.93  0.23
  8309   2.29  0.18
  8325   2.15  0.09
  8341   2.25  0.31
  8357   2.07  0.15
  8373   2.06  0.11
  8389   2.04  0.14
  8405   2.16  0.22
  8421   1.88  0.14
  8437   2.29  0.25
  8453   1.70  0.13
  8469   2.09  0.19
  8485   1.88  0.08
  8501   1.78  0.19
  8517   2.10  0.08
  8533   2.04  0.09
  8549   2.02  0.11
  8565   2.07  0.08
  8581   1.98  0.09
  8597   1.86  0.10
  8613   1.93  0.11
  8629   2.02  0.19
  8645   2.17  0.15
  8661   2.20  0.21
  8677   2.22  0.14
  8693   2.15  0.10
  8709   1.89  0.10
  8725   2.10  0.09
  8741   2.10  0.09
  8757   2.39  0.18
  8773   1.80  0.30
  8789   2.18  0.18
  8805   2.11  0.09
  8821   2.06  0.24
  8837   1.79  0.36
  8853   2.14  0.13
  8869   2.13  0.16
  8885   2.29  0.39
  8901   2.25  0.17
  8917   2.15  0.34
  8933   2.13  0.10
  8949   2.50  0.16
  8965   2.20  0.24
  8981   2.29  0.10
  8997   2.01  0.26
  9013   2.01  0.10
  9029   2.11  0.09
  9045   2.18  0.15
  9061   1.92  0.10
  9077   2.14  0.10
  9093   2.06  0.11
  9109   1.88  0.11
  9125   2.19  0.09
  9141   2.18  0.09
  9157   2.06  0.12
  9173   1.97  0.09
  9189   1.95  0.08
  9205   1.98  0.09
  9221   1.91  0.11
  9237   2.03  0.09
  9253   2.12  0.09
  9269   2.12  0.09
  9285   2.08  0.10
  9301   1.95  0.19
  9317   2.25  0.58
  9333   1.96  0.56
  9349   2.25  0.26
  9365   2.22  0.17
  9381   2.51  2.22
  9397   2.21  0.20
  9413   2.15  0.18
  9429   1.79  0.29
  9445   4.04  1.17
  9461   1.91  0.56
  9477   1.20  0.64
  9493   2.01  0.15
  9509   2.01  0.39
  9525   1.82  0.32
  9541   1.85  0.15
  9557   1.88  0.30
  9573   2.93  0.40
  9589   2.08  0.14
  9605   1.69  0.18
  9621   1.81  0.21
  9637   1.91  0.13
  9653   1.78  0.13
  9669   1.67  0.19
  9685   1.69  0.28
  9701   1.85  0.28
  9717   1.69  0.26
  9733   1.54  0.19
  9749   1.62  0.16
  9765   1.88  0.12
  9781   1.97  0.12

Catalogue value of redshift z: 0.359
